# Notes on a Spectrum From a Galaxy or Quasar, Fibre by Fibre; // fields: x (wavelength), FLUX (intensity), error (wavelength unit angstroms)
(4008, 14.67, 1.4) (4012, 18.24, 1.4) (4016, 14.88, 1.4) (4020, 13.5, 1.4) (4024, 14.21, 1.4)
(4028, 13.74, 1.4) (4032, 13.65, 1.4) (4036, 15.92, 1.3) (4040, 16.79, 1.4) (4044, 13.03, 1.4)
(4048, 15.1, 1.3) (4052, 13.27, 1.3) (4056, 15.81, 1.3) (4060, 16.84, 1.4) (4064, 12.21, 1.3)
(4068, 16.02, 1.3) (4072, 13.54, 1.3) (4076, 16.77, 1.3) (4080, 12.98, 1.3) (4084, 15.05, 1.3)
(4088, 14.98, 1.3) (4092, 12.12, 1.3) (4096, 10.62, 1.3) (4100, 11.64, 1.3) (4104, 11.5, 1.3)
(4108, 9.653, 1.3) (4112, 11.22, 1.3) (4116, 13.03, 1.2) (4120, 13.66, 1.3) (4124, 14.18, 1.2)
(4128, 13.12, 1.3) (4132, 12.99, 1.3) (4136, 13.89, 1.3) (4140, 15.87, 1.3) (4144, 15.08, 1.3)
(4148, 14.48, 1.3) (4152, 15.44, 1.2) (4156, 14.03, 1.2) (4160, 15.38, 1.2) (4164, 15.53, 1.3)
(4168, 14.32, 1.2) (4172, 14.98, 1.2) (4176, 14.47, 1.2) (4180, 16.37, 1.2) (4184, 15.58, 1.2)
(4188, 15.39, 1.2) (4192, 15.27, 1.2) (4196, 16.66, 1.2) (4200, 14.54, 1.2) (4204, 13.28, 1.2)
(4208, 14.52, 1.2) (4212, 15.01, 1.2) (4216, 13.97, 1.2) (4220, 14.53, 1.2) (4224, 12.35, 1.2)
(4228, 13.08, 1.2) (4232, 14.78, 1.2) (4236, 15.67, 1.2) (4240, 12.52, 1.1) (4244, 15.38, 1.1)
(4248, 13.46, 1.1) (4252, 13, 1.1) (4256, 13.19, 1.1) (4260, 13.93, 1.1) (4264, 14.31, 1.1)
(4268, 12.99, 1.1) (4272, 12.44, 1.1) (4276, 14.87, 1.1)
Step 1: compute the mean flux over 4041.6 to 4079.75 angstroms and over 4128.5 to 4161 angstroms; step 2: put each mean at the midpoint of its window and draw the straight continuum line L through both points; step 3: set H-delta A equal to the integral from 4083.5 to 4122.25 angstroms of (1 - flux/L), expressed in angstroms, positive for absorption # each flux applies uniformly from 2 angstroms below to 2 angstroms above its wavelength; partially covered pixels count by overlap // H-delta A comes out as 6.3 angstroms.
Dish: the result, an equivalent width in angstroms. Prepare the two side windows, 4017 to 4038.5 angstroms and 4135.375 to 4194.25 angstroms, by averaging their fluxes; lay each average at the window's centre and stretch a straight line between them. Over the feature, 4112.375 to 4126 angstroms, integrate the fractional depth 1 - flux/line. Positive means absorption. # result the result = 1.4 angstroms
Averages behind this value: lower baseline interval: 14.3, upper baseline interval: 15.1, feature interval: 13.3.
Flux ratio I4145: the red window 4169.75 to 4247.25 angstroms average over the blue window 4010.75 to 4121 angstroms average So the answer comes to 1.05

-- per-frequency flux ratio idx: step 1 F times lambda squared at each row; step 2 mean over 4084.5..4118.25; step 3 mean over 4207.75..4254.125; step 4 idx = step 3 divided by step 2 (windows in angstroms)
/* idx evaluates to 1.24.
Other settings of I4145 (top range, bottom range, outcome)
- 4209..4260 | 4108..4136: 1.08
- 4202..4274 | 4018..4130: 1.01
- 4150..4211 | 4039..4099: 1.06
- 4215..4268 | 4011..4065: 0.94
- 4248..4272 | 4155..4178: 0.90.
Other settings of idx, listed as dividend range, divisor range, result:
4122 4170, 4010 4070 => 1.03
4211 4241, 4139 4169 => 0.97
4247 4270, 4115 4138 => 1.06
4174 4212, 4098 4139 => 1.25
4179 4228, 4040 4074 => 1.08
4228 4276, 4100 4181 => 1.05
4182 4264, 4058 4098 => 1.09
